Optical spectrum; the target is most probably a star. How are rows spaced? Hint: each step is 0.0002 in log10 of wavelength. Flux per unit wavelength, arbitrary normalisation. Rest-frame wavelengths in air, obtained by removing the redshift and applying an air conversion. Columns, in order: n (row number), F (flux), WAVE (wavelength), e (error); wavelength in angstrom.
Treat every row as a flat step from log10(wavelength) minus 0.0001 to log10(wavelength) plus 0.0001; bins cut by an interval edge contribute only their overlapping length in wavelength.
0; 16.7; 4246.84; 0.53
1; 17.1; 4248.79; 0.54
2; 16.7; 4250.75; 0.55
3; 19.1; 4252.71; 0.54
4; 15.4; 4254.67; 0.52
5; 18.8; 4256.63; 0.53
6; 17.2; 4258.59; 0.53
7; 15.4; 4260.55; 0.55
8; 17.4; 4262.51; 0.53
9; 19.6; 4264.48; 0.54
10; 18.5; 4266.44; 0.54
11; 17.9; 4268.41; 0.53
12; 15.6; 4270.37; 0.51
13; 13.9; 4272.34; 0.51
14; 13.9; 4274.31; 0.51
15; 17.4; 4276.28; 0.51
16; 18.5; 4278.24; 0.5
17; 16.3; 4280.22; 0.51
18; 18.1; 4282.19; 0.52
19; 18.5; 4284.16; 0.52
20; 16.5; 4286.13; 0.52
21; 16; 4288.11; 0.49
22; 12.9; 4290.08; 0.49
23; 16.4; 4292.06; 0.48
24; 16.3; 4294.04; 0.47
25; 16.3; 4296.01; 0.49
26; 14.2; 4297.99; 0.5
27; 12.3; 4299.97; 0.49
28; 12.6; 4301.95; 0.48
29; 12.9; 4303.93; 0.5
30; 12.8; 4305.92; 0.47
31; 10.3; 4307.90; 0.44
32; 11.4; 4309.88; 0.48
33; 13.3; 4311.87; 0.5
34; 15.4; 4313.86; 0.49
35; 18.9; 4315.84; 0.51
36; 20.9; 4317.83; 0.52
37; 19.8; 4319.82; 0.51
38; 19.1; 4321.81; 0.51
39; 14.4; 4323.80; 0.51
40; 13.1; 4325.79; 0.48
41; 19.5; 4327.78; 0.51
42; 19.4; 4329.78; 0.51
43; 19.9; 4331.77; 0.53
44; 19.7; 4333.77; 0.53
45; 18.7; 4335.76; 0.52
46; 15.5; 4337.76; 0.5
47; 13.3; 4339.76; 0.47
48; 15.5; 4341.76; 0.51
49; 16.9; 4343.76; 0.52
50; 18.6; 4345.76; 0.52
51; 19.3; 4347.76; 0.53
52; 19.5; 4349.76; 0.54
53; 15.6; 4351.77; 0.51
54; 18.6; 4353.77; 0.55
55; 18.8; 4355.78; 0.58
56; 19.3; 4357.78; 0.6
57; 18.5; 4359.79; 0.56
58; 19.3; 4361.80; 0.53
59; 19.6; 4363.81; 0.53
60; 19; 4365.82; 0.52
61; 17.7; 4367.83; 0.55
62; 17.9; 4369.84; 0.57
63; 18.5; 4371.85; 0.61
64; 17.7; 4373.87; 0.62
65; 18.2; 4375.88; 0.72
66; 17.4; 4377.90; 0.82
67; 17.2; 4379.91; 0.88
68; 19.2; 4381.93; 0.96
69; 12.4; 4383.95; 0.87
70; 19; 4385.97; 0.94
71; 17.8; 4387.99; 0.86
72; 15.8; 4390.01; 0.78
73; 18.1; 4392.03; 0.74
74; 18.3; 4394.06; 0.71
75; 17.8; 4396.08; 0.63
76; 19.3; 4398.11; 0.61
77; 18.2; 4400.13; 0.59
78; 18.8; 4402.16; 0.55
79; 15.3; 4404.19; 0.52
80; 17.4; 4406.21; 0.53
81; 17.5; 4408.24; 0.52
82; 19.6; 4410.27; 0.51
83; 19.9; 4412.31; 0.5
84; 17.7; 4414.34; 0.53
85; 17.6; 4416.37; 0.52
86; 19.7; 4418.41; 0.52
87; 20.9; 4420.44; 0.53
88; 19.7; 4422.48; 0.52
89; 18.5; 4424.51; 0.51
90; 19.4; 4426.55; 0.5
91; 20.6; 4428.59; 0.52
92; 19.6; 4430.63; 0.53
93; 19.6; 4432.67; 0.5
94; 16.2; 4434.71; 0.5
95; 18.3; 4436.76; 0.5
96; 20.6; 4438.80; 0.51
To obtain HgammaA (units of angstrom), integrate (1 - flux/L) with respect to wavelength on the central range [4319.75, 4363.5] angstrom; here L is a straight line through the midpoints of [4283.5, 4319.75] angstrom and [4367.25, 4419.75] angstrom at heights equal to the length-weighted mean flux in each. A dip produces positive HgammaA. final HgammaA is -4.27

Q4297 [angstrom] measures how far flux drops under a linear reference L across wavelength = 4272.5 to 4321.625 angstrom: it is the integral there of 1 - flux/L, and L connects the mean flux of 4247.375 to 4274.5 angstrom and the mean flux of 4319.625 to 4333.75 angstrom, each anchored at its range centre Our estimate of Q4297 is 5.5 angstrom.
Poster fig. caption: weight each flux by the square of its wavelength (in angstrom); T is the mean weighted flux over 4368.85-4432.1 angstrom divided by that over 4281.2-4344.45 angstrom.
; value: 1.19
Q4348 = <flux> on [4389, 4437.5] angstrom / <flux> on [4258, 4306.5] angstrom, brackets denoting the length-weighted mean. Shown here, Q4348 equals 1.2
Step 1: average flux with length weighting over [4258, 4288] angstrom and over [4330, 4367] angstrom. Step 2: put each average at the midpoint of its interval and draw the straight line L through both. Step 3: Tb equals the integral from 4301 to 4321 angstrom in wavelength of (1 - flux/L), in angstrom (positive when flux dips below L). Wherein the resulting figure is 3.05 angstrom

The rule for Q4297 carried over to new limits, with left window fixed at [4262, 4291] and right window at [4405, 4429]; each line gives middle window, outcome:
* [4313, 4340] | -0.5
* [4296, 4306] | 2.2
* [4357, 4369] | -0.5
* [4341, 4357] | 0.0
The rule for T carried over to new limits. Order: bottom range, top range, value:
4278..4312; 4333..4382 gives 1.26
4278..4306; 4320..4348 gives 1.15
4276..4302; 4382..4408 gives 1.15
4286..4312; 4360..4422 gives 1.37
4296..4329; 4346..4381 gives 1.24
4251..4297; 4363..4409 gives 1.11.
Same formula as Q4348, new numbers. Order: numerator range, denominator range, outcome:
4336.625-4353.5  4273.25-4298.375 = 1.03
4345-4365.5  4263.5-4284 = 1.10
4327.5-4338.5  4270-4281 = 1.18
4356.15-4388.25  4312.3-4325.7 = 1.03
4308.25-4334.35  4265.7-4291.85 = 1.04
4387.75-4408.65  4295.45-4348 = 1.10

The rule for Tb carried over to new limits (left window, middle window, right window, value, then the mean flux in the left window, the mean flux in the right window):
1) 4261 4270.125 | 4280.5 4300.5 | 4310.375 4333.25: 2.2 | 18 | 17.5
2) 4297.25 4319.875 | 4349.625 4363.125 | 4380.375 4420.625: -1.9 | 14.4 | 17.9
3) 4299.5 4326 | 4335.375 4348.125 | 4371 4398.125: -0.5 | 14.9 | 17.5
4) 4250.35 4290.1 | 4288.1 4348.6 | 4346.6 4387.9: 5.4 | 16.9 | 18.1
